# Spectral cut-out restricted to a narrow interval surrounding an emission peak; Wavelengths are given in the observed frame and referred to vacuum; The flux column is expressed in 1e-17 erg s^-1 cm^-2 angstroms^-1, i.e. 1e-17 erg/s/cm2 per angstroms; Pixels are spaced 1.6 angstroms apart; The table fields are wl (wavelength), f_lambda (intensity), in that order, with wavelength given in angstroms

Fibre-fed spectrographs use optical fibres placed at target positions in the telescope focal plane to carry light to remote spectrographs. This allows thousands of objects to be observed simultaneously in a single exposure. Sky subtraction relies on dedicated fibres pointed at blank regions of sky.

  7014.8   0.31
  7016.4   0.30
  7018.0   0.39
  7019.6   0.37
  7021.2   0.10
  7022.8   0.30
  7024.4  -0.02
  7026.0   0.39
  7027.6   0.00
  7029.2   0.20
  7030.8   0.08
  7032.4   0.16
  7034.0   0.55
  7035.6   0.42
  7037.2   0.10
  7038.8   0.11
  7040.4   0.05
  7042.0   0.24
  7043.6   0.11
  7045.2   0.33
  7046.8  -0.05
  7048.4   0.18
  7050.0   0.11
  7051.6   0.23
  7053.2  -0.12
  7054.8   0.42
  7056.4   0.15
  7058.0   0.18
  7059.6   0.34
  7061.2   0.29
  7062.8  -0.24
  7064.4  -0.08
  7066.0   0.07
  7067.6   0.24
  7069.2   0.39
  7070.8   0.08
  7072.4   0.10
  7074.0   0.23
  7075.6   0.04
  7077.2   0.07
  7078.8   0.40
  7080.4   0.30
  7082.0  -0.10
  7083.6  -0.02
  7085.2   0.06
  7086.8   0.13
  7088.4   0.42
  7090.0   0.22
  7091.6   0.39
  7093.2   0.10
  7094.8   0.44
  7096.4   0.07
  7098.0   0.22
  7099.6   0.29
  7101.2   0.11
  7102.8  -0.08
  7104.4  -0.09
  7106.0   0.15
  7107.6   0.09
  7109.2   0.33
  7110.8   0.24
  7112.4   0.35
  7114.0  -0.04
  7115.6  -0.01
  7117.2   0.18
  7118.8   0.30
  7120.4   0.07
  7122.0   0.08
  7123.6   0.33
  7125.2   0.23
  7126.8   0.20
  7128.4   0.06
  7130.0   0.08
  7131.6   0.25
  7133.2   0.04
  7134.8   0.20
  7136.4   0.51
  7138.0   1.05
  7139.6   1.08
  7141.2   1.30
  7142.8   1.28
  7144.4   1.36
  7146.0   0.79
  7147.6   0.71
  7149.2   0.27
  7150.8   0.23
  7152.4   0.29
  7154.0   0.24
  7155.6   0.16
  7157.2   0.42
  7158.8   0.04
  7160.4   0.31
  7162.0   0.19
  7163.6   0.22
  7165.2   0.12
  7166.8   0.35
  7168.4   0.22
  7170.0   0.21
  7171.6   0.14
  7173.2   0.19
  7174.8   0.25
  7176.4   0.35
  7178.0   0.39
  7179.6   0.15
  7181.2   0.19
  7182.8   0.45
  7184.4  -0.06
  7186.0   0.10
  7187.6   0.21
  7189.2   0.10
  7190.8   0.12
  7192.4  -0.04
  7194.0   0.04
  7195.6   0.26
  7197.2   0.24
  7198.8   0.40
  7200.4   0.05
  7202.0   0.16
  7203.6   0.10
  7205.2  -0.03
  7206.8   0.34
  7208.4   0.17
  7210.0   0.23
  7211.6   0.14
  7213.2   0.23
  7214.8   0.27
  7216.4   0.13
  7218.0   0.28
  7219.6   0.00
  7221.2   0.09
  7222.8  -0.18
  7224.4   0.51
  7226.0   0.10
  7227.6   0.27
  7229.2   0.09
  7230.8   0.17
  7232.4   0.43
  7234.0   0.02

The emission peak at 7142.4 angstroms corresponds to [O II]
